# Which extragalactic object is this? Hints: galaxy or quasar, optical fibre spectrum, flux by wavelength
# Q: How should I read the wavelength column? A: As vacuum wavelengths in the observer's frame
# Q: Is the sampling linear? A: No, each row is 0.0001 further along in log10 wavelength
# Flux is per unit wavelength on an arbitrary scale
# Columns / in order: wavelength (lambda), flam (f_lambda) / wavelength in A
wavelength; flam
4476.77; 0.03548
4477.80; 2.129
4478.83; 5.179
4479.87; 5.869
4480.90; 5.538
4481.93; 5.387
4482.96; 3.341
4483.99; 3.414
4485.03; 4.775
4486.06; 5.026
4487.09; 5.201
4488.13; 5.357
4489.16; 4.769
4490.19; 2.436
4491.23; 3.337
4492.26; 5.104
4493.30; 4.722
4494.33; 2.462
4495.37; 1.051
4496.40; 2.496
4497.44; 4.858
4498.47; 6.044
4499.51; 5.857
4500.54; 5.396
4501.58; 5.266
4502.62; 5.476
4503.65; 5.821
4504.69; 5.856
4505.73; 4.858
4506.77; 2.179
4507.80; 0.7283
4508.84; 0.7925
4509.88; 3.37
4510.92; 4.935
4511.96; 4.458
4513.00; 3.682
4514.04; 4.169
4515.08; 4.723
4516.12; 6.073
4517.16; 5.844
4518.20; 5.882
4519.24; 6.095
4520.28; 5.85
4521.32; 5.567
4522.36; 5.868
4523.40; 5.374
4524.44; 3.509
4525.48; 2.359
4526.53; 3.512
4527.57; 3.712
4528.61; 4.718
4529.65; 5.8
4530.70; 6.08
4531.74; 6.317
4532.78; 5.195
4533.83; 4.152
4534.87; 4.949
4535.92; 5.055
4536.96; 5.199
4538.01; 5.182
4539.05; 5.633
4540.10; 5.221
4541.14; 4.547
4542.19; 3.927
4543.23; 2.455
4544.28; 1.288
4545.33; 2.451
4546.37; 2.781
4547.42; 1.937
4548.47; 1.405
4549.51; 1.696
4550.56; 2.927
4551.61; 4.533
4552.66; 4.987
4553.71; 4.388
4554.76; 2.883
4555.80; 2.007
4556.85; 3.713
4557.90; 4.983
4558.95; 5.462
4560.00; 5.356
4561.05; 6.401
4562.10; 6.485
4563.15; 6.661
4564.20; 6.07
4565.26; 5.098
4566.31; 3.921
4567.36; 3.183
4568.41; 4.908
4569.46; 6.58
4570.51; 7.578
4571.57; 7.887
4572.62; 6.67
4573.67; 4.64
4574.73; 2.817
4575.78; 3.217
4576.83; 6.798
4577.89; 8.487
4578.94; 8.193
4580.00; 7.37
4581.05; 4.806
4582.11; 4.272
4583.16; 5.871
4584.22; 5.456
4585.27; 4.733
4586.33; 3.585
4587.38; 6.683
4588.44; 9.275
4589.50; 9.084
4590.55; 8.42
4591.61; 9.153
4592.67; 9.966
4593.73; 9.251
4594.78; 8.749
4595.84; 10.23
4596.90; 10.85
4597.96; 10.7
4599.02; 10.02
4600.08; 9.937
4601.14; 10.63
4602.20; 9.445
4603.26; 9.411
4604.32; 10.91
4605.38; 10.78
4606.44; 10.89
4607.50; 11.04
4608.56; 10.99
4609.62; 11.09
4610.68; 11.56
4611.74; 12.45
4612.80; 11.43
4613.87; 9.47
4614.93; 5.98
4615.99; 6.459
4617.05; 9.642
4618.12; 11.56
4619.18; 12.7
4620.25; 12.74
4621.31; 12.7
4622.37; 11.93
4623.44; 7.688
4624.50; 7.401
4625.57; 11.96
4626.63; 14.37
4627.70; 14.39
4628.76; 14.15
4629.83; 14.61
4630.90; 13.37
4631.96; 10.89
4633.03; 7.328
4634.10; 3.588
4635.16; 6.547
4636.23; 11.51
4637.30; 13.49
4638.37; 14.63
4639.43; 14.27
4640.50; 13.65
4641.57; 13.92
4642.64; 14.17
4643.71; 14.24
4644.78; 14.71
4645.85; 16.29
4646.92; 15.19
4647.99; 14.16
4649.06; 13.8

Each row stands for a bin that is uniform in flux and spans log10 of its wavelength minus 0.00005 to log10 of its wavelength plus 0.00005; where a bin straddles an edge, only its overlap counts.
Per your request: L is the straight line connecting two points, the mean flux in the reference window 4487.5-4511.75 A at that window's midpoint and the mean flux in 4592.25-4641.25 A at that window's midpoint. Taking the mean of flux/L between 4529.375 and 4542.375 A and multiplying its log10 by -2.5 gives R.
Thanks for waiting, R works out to 0.181 mag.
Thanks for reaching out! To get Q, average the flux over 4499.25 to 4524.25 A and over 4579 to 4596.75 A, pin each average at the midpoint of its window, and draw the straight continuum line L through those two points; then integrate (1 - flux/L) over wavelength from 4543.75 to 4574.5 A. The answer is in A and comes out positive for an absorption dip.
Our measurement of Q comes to 9.72 A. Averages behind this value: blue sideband 4.73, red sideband 7.41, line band 4.43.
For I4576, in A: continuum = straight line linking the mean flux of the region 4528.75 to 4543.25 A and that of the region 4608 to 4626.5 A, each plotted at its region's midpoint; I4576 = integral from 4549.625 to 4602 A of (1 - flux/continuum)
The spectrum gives 9.8 A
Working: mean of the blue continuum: 5.06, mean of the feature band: 6.43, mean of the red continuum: 10.5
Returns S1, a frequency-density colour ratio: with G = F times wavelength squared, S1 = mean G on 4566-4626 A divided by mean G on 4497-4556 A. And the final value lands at 2.0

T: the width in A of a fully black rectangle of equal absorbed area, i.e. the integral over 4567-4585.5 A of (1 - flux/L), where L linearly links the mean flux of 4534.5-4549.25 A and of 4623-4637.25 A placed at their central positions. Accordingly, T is 1.7 A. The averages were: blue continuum 3.67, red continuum 10.7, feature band 5.79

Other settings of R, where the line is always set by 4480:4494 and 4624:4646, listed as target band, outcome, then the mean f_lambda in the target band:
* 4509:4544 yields 0.34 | 4.76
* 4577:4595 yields 0.32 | 7.22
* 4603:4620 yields 0.06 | 10.5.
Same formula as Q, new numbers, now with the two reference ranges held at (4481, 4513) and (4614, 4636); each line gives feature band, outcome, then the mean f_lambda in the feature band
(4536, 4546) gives 3.62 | 4.02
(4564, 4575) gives 3.29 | 5.43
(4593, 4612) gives -2.17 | 10.5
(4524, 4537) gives 2.67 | 4.65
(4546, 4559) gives 6.84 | 3.29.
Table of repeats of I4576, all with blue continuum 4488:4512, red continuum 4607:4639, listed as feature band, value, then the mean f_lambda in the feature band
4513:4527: 0.51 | 4.94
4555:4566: 3.42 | 5.14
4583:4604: 1.55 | 8.64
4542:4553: 6.60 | 2.69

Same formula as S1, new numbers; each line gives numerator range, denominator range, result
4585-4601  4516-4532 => 1.78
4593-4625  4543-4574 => 2.39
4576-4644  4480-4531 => 2.34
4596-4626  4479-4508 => 2.48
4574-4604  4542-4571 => 1.90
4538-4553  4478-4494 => 0.75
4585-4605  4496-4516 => 2.19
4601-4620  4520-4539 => 2.19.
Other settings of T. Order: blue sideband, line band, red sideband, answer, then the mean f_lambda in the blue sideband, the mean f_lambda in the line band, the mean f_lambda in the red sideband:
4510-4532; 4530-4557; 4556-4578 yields 6.7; 4.93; 3.89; 5.46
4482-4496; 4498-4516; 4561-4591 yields 0.0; 3.96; 4.36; 6.03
